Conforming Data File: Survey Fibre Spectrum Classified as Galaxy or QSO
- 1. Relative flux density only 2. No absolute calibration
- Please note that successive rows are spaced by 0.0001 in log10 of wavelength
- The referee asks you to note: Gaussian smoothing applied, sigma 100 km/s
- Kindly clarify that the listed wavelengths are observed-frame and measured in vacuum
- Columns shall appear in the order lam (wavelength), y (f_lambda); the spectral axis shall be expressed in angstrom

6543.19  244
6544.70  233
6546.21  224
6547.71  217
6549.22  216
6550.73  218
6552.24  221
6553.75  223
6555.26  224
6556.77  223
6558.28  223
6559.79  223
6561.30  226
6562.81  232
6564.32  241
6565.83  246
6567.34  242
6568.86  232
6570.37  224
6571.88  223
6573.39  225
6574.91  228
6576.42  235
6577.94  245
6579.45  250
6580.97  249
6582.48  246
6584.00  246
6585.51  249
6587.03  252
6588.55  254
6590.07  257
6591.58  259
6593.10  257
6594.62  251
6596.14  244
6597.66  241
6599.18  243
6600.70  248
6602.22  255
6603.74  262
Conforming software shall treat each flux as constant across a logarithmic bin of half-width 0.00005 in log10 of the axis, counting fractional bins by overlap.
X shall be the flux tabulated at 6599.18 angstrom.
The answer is 243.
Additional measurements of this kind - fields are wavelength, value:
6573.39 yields 225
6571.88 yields 223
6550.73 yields 218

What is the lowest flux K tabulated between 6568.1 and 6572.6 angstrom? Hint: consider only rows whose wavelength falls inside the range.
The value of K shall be 223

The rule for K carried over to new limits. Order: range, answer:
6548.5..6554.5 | 216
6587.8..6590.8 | 254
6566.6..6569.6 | 232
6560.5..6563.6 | 226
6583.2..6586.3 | 246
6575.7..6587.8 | 235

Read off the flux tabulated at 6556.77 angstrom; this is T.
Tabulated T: 223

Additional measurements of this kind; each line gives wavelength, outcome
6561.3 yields 226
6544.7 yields 233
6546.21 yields 224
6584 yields 246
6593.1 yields 257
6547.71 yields 217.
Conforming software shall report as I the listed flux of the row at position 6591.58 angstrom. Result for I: 259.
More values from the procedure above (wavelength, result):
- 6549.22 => 216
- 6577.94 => 245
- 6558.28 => 223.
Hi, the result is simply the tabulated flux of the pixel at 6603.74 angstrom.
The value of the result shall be 262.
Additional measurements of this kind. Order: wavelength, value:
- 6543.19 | 244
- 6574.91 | 228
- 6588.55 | 254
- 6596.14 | 244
